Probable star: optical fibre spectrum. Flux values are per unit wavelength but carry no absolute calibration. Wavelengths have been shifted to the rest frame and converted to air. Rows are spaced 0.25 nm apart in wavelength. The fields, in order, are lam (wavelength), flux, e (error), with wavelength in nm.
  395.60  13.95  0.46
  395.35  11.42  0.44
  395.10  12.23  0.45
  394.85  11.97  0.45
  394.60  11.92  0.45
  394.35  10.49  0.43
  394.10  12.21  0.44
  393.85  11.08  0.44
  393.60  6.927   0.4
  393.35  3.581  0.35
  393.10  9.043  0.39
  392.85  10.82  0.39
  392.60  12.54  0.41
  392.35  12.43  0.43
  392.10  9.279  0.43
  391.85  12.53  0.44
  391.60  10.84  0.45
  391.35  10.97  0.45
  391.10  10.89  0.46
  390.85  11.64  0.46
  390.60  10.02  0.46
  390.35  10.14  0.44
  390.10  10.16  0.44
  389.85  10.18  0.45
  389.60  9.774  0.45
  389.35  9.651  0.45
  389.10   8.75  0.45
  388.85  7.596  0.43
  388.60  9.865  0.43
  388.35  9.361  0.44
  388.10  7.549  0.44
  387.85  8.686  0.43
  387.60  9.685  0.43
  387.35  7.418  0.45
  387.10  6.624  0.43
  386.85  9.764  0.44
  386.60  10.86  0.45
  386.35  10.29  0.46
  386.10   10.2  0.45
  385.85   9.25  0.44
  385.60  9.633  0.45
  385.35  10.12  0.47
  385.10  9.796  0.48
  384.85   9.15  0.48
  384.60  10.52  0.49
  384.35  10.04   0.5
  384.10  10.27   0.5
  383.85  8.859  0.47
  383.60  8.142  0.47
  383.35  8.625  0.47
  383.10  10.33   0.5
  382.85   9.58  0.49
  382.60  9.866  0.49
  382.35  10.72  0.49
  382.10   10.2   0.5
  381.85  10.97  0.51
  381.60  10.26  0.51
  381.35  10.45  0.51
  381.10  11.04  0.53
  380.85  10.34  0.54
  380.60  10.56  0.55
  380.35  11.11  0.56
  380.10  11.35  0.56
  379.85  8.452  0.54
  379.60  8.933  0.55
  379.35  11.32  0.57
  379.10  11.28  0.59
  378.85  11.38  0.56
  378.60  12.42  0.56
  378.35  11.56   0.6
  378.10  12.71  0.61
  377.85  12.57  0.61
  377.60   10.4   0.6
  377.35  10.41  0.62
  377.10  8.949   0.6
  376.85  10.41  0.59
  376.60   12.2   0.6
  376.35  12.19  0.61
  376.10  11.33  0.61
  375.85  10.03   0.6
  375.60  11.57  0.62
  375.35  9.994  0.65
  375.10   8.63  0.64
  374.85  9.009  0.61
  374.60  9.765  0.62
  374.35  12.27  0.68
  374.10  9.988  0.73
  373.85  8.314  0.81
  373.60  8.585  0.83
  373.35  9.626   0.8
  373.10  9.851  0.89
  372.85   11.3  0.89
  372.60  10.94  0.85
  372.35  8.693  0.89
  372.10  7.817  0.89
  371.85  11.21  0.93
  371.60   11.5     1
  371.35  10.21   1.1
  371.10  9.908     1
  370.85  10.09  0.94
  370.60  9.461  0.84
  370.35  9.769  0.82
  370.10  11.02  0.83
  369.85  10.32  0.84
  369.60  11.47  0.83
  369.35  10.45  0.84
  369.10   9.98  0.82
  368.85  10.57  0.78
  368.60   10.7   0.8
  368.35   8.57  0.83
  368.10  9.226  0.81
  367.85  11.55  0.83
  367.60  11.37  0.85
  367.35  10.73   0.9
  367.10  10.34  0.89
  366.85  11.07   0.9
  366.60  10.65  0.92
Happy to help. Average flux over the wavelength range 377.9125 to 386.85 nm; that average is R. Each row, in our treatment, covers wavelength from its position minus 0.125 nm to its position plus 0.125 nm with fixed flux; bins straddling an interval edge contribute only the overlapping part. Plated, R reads 10.3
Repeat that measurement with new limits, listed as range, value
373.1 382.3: 10.6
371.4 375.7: 9.94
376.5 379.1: 11.3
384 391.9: 9.73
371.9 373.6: 9.69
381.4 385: 9.84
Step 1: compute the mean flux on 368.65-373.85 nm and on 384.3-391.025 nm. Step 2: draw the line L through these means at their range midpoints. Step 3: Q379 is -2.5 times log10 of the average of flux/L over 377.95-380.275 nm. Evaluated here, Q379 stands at -0.13 mag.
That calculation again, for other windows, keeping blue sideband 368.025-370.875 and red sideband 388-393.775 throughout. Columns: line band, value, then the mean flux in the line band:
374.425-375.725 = 0.02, 9.89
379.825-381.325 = -0.07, 10.6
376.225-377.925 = -0.10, 11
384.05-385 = -0.01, 9.97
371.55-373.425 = 0.00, 10.1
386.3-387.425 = 0.10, 8.97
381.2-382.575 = -0.06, 10.5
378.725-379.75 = -0.07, 10.7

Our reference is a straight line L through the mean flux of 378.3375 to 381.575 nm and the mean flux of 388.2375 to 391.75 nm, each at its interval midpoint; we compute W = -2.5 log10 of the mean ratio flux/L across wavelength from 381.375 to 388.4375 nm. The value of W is 0.09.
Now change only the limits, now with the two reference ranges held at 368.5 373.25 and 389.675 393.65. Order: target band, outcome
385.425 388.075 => 0.11 mag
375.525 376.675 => -0.12 mag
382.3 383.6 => 0.07 mag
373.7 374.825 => 0.03 mag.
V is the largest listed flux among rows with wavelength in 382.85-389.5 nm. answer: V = 10.86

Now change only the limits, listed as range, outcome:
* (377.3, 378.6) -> 12.71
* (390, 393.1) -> 12.54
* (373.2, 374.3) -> 9.988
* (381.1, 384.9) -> 11.04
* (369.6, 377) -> 12.27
